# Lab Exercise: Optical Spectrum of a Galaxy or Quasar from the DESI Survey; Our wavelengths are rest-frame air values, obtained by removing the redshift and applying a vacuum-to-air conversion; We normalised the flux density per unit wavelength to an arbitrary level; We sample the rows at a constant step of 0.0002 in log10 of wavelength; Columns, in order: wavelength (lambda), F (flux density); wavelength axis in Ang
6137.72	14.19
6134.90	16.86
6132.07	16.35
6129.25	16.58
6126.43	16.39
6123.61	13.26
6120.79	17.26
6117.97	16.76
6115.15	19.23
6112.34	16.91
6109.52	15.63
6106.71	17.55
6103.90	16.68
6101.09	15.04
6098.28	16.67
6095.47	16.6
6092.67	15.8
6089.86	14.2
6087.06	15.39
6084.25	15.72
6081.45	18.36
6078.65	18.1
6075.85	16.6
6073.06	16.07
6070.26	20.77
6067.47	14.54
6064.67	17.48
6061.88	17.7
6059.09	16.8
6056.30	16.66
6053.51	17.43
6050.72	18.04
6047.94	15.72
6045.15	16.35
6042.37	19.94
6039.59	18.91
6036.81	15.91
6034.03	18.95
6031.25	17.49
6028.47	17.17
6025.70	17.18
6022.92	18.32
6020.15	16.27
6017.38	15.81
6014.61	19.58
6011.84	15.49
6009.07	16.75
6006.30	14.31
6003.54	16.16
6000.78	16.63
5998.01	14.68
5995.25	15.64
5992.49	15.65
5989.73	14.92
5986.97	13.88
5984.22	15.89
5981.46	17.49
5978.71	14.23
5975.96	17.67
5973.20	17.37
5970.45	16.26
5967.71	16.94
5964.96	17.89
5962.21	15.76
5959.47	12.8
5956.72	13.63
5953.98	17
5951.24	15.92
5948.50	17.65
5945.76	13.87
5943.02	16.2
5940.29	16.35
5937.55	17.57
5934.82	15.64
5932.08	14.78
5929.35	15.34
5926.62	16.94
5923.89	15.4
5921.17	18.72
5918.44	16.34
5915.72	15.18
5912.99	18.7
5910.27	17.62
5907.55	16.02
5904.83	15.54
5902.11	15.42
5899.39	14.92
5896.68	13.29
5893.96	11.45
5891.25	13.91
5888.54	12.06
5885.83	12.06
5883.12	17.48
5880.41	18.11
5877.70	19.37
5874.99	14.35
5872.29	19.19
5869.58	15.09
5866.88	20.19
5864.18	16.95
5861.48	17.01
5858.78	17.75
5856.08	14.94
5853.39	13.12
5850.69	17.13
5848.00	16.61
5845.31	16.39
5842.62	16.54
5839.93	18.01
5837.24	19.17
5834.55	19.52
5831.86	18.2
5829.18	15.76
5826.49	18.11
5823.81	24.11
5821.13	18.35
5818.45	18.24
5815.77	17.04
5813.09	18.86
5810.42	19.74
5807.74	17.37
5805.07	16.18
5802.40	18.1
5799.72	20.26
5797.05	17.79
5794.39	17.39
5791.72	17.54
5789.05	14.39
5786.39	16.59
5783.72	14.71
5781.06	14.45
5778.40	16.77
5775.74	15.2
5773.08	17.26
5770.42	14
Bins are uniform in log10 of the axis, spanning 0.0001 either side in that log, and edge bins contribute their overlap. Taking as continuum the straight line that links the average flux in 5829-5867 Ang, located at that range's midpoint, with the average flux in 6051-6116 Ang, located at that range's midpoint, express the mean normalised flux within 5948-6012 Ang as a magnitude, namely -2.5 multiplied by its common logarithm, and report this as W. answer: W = 0.07 mag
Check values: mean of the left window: 17.1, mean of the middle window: 15.8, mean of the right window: 16.8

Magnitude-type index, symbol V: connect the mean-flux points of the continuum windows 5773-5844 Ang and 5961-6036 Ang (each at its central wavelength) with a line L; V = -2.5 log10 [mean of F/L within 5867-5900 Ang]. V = 0.125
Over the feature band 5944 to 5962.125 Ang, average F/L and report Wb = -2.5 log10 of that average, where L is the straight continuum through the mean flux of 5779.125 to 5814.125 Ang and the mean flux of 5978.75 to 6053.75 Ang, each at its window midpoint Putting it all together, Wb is 0.11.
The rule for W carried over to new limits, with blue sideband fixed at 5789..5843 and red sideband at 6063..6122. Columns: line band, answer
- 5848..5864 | 0.122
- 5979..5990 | 0.122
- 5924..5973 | 0.103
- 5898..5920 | 0.096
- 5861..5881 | 0.025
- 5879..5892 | 0.206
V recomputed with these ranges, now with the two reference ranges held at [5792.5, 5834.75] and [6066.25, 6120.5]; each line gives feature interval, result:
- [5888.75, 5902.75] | 0.300 mag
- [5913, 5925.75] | 0.068 mag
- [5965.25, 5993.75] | 0.083 mag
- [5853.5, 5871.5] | 0.081 mag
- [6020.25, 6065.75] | -0.030 mag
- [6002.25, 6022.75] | 0.046 mag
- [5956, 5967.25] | 0.149 mag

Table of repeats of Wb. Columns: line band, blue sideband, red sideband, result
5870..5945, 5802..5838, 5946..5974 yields 0.07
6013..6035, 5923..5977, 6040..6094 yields -0.06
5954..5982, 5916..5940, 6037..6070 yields 0.04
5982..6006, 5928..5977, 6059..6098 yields 0.05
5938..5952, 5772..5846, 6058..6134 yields 0.07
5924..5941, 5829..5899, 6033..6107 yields 0.03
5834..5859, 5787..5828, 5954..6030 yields 0.06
